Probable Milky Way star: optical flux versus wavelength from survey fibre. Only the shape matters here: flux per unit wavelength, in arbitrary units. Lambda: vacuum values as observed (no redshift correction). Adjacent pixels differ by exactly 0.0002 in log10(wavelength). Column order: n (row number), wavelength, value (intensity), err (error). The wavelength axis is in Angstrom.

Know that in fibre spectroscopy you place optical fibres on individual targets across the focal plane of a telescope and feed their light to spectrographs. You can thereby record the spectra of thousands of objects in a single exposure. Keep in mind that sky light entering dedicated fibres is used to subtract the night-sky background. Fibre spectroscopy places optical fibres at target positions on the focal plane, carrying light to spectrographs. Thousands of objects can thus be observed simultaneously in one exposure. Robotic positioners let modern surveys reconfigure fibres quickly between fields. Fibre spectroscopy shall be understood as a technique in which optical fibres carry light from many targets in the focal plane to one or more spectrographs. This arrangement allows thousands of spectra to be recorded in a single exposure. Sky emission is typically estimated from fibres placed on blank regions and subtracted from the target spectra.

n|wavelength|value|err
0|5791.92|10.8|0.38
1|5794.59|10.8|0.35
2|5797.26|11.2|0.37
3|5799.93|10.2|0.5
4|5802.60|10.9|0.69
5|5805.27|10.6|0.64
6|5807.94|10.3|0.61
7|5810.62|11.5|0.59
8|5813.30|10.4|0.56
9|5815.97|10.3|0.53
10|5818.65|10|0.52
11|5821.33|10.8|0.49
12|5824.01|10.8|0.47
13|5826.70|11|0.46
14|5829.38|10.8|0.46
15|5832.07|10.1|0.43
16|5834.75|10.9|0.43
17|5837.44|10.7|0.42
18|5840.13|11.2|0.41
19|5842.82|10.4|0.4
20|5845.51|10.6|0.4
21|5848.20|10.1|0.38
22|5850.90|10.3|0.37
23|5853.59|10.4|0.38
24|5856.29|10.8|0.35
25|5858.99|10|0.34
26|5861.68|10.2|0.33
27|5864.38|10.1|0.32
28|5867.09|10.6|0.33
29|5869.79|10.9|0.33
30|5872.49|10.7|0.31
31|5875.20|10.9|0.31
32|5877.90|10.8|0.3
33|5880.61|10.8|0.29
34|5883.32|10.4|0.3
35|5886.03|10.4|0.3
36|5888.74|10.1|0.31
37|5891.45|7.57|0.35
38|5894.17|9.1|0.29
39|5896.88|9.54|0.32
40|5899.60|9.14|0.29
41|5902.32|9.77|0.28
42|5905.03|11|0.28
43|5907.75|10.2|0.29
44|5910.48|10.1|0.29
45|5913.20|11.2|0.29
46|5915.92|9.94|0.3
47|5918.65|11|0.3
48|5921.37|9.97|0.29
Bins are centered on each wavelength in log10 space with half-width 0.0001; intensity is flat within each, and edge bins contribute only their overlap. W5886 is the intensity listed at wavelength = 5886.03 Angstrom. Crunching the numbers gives 10.4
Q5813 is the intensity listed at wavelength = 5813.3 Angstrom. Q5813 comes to 10.4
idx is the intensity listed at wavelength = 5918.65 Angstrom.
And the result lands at 11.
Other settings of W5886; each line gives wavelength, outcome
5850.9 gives 10.3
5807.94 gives 10.3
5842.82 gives 10.4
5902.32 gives 9.77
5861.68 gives 10.2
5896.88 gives 9.54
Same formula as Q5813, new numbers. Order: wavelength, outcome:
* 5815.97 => 10.3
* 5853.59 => 10.4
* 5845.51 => 10.6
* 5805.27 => 10.6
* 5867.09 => 10.6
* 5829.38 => 10.8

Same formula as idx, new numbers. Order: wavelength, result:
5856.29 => 10.8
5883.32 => 10.4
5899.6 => 9.14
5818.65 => 10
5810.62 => 11.5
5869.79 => 10.9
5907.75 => 10.2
